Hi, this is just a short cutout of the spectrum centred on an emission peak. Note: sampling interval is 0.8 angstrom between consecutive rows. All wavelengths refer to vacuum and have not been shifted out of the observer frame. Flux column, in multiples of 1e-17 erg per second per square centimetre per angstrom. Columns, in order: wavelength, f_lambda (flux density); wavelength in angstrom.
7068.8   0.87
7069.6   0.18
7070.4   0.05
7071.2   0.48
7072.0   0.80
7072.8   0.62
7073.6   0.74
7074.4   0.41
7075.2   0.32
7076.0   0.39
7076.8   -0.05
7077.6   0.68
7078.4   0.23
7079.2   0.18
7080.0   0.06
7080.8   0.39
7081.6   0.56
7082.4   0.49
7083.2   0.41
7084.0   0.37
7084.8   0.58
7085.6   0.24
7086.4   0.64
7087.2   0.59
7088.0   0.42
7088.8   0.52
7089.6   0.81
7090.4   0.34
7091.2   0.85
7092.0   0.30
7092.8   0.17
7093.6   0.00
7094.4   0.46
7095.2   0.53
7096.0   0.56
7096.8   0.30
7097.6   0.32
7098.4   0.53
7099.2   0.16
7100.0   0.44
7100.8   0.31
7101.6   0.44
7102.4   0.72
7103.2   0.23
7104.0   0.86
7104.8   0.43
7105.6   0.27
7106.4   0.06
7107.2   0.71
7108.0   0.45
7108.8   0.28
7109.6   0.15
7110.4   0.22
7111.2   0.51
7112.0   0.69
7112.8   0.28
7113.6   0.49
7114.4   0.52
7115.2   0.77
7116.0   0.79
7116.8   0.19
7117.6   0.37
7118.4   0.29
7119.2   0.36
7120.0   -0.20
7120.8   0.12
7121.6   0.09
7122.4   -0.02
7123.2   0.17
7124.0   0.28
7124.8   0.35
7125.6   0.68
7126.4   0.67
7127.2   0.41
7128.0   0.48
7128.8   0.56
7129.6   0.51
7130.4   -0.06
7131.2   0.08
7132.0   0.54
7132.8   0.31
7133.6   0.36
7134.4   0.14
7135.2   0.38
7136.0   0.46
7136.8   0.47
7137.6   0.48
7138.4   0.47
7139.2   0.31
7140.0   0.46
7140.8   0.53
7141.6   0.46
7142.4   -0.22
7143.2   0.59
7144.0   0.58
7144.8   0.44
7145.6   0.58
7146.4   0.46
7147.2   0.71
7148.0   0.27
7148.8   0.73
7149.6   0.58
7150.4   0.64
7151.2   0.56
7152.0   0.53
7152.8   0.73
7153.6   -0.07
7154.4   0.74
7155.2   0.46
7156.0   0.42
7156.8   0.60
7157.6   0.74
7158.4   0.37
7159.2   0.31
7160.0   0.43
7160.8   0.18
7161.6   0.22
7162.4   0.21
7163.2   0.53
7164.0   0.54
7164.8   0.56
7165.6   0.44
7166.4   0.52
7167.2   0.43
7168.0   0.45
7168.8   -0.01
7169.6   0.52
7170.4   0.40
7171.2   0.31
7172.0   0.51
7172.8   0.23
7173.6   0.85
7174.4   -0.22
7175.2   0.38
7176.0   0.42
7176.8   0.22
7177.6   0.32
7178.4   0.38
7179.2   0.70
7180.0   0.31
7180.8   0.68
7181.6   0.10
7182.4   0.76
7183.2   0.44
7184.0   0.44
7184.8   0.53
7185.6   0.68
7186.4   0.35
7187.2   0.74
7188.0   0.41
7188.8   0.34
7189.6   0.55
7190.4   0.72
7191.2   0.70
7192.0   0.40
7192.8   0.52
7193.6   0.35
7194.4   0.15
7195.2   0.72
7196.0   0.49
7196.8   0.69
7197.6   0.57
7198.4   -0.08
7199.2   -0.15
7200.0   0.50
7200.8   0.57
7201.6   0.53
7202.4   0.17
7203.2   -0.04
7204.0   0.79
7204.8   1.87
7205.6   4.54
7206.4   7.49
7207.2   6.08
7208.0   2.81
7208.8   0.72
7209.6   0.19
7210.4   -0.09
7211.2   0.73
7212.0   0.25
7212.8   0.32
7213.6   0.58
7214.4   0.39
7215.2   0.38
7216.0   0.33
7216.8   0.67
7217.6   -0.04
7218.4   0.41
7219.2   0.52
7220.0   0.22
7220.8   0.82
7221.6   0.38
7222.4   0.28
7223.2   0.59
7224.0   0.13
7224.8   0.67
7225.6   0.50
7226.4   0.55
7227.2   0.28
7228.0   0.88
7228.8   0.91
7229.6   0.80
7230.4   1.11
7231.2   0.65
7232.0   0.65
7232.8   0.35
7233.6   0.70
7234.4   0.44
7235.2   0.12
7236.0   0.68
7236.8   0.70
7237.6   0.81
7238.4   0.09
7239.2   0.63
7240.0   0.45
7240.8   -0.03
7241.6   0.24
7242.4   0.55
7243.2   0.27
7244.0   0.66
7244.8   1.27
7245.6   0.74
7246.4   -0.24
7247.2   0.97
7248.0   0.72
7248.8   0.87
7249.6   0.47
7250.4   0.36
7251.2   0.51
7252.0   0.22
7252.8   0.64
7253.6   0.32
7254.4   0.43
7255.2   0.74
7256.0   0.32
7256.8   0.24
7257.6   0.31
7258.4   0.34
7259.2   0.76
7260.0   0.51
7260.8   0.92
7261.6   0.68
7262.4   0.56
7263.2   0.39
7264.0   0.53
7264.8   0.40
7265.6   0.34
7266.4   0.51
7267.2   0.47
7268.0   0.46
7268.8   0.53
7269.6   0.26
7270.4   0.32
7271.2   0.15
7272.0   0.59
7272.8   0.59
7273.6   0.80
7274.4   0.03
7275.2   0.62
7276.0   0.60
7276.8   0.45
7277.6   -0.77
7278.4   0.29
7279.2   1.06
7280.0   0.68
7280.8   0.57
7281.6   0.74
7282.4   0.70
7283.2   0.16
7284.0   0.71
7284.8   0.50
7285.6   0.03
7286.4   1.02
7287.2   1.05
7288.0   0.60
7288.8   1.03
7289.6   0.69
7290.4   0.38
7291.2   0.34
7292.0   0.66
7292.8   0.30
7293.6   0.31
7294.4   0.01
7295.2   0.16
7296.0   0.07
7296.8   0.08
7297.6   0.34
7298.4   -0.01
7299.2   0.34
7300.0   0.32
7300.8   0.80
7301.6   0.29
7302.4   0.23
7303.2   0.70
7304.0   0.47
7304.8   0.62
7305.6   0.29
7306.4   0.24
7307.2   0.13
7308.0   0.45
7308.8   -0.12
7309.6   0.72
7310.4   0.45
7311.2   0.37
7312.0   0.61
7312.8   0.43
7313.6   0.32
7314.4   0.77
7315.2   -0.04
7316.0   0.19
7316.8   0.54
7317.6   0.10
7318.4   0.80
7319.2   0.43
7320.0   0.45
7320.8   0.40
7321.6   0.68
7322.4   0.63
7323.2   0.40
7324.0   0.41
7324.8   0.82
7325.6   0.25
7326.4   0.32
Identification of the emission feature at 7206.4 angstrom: H-alpha 6563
